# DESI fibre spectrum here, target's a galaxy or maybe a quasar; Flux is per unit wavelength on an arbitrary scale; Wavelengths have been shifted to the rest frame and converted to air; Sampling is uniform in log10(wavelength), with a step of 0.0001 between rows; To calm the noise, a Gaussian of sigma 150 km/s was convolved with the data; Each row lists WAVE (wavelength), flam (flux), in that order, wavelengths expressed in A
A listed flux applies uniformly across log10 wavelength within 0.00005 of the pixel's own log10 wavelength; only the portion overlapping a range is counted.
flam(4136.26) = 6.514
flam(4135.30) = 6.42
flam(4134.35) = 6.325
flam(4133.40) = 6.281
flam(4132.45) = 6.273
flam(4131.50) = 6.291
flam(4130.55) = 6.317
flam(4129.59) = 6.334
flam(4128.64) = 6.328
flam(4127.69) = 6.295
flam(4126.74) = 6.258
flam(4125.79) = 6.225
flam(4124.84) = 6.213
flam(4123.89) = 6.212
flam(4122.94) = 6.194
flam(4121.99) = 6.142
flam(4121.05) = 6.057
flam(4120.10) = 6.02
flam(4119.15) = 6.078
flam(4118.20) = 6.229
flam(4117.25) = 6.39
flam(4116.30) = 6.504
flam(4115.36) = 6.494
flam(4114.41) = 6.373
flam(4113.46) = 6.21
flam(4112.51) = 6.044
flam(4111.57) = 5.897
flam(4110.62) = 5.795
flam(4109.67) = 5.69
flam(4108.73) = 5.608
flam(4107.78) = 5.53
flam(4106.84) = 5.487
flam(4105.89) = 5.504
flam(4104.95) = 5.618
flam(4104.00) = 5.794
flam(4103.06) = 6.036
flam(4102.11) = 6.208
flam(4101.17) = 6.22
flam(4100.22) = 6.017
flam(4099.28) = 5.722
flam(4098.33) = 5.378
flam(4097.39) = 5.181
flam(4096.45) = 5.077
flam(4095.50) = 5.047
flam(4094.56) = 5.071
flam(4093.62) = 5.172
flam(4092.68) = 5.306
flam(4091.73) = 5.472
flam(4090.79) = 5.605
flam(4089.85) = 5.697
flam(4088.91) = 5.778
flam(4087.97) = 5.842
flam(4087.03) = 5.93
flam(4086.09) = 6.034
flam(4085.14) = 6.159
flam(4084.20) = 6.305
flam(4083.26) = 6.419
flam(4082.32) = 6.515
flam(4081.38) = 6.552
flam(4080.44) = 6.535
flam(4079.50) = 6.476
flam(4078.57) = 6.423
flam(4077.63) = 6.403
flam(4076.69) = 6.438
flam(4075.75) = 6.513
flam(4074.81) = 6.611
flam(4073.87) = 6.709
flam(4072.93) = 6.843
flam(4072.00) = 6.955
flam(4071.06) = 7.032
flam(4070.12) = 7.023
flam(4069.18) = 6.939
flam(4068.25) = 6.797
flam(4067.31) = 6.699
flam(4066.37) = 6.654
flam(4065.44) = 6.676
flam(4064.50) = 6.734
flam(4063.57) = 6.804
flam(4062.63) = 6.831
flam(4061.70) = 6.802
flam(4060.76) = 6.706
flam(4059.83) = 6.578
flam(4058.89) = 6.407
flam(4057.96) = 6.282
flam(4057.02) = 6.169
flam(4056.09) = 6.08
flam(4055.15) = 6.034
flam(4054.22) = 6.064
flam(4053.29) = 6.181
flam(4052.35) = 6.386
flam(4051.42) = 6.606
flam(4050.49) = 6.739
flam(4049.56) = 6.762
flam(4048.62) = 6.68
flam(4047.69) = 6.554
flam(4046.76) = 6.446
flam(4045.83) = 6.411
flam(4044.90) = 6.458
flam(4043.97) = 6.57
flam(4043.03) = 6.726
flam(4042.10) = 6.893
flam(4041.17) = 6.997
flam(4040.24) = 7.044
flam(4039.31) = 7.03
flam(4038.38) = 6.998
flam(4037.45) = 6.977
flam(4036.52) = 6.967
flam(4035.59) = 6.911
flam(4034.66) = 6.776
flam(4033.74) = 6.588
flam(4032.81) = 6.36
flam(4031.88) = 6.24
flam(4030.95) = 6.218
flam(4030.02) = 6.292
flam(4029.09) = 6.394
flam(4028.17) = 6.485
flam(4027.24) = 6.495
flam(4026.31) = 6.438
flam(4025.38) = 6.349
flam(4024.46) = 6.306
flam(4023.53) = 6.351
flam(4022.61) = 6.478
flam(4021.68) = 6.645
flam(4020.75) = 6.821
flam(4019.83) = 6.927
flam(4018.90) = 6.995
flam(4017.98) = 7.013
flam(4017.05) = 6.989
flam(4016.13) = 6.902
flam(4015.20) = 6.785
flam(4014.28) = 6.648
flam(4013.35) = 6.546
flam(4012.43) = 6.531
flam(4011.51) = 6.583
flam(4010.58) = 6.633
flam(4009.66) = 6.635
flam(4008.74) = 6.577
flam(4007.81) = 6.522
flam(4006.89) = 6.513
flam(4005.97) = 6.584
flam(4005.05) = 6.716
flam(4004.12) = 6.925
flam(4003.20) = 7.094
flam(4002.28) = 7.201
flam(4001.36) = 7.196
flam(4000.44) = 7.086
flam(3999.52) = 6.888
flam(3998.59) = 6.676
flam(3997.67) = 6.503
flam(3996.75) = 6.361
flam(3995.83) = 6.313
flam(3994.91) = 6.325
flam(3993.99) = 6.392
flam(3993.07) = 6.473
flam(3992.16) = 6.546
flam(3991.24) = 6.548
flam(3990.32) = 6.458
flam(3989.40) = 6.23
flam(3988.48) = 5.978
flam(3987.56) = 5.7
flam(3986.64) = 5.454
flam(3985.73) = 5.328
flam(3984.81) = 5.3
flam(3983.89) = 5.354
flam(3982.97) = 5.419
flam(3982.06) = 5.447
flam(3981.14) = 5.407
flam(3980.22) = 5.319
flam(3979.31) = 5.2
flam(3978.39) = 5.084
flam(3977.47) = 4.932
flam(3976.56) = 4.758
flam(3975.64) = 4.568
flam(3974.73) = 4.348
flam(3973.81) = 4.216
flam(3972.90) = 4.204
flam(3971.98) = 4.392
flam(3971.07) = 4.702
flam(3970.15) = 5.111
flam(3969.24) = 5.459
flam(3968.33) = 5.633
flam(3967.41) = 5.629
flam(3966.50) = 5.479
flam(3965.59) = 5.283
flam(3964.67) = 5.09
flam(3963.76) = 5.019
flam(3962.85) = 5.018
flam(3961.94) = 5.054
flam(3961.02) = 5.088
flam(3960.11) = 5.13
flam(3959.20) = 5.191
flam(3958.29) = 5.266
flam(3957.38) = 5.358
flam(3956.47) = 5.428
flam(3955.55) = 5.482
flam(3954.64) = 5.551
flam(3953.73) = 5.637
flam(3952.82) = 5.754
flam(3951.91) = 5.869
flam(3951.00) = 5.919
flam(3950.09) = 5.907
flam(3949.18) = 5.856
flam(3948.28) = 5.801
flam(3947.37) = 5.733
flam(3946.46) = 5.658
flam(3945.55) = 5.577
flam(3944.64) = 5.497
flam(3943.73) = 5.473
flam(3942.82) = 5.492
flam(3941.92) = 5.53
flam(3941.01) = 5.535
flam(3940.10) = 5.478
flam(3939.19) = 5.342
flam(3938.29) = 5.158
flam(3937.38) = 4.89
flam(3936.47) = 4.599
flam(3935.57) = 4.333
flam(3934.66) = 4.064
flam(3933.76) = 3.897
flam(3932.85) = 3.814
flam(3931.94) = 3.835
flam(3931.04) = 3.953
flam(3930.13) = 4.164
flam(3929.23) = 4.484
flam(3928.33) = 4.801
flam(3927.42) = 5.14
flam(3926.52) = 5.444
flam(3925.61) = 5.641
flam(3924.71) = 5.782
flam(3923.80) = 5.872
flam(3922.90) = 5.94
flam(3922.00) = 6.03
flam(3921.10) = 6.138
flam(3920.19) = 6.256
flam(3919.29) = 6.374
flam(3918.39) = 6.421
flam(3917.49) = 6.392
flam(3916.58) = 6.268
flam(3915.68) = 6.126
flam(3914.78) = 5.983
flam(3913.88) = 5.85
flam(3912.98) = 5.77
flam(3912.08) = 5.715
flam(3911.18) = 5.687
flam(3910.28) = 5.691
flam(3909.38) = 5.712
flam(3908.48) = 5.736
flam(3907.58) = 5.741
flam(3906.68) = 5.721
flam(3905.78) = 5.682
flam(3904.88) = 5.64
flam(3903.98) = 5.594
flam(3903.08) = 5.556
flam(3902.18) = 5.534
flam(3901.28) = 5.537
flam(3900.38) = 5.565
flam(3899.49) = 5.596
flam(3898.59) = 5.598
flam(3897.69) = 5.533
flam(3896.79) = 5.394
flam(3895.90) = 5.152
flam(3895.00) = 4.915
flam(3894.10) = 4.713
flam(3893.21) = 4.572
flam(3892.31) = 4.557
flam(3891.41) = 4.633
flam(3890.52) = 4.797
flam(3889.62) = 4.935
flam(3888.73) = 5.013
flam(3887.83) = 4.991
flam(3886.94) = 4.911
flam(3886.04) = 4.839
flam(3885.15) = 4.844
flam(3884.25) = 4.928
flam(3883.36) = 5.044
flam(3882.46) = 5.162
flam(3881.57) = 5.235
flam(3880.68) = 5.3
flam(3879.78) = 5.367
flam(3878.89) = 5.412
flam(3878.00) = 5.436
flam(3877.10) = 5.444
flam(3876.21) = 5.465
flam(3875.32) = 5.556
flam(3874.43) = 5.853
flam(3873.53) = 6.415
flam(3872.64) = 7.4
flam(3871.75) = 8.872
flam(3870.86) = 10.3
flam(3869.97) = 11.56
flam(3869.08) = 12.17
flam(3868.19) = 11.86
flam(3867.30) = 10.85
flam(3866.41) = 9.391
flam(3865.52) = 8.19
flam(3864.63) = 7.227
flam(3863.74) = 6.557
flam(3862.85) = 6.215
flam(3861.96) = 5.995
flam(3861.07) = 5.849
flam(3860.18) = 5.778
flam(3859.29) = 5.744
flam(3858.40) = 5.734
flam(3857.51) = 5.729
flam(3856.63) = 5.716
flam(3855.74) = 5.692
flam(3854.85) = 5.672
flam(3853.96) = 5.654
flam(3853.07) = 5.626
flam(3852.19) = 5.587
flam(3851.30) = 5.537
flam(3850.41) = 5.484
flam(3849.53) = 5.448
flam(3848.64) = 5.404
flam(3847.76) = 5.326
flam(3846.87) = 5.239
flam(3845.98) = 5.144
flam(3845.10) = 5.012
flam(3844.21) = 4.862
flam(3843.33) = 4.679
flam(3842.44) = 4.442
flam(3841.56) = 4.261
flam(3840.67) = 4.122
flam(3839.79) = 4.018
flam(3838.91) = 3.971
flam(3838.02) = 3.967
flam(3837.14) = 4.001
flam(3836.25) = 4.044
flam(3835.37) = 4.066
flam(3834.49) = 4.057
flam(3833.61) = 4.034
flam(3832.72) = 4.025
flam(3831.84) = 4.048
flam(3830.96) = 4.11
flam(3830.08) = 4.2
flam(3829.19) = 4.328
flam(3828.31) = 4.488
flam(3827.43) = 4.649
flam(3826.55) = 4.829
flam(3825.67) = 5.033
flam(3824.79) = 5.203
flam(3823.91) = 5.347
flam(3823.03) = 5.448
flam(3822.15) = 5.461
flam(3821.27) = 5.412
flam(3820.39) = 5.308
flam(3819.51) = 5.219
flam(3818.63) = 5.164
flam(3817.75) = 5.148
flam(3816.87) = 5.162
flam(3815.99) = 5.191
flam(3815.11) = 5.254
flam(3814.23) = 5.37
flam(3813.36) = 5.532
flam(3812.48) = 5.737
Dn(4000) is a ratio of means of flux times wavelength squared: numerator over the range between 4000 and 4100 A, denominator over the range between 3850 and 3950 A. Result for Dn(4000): 1.2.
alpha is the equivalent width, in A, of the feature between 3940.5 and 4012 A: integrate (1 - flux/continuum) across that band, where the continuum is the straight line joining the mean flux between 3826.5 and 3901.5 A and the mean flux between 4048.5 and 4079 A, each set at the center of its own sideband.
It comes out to 5.03 A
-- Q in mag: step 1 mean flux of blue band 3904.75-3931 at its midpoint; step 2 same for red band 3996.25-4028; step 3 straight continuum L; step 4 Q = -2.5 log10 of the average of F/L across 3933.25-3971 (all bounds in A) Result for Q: 0.14 mag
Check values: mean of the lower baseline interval 5.7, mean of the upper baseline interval 6.7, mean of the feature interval 5.32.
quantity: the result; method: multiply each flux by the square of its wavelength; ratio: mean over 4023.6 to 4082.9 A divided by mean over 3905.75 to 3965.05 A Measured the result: 1.3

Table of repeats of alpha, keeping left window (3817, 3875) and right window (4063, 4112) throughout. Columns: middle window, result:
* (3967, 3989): 3.1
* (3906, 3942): 3.1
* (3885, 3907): 2.5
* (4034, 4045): -1.5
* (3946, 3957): 0.4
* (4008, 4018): -1.2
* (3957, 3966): 1.2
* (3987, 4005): -1.8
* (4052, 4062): -0.4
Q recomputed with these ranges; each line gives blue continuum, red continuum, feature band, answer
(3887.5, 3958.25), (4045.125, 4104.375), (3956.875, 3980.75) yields 0.13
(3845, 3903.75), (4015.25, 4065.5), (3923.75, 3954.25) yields 0.21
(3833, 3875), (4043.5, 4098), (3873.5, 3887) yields 0.16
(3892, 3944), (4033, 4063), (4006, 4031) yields -0.05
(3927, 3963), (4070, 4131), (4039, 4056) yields -0.15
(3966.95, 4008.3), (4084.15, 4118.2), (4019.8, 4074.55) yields -0.14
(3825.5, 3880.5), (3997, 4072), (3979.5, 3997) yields 0.10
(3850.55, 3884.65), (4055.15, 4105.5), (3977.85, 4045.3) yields -0.01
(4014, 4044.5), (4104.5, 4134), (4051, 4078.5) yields -0.02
